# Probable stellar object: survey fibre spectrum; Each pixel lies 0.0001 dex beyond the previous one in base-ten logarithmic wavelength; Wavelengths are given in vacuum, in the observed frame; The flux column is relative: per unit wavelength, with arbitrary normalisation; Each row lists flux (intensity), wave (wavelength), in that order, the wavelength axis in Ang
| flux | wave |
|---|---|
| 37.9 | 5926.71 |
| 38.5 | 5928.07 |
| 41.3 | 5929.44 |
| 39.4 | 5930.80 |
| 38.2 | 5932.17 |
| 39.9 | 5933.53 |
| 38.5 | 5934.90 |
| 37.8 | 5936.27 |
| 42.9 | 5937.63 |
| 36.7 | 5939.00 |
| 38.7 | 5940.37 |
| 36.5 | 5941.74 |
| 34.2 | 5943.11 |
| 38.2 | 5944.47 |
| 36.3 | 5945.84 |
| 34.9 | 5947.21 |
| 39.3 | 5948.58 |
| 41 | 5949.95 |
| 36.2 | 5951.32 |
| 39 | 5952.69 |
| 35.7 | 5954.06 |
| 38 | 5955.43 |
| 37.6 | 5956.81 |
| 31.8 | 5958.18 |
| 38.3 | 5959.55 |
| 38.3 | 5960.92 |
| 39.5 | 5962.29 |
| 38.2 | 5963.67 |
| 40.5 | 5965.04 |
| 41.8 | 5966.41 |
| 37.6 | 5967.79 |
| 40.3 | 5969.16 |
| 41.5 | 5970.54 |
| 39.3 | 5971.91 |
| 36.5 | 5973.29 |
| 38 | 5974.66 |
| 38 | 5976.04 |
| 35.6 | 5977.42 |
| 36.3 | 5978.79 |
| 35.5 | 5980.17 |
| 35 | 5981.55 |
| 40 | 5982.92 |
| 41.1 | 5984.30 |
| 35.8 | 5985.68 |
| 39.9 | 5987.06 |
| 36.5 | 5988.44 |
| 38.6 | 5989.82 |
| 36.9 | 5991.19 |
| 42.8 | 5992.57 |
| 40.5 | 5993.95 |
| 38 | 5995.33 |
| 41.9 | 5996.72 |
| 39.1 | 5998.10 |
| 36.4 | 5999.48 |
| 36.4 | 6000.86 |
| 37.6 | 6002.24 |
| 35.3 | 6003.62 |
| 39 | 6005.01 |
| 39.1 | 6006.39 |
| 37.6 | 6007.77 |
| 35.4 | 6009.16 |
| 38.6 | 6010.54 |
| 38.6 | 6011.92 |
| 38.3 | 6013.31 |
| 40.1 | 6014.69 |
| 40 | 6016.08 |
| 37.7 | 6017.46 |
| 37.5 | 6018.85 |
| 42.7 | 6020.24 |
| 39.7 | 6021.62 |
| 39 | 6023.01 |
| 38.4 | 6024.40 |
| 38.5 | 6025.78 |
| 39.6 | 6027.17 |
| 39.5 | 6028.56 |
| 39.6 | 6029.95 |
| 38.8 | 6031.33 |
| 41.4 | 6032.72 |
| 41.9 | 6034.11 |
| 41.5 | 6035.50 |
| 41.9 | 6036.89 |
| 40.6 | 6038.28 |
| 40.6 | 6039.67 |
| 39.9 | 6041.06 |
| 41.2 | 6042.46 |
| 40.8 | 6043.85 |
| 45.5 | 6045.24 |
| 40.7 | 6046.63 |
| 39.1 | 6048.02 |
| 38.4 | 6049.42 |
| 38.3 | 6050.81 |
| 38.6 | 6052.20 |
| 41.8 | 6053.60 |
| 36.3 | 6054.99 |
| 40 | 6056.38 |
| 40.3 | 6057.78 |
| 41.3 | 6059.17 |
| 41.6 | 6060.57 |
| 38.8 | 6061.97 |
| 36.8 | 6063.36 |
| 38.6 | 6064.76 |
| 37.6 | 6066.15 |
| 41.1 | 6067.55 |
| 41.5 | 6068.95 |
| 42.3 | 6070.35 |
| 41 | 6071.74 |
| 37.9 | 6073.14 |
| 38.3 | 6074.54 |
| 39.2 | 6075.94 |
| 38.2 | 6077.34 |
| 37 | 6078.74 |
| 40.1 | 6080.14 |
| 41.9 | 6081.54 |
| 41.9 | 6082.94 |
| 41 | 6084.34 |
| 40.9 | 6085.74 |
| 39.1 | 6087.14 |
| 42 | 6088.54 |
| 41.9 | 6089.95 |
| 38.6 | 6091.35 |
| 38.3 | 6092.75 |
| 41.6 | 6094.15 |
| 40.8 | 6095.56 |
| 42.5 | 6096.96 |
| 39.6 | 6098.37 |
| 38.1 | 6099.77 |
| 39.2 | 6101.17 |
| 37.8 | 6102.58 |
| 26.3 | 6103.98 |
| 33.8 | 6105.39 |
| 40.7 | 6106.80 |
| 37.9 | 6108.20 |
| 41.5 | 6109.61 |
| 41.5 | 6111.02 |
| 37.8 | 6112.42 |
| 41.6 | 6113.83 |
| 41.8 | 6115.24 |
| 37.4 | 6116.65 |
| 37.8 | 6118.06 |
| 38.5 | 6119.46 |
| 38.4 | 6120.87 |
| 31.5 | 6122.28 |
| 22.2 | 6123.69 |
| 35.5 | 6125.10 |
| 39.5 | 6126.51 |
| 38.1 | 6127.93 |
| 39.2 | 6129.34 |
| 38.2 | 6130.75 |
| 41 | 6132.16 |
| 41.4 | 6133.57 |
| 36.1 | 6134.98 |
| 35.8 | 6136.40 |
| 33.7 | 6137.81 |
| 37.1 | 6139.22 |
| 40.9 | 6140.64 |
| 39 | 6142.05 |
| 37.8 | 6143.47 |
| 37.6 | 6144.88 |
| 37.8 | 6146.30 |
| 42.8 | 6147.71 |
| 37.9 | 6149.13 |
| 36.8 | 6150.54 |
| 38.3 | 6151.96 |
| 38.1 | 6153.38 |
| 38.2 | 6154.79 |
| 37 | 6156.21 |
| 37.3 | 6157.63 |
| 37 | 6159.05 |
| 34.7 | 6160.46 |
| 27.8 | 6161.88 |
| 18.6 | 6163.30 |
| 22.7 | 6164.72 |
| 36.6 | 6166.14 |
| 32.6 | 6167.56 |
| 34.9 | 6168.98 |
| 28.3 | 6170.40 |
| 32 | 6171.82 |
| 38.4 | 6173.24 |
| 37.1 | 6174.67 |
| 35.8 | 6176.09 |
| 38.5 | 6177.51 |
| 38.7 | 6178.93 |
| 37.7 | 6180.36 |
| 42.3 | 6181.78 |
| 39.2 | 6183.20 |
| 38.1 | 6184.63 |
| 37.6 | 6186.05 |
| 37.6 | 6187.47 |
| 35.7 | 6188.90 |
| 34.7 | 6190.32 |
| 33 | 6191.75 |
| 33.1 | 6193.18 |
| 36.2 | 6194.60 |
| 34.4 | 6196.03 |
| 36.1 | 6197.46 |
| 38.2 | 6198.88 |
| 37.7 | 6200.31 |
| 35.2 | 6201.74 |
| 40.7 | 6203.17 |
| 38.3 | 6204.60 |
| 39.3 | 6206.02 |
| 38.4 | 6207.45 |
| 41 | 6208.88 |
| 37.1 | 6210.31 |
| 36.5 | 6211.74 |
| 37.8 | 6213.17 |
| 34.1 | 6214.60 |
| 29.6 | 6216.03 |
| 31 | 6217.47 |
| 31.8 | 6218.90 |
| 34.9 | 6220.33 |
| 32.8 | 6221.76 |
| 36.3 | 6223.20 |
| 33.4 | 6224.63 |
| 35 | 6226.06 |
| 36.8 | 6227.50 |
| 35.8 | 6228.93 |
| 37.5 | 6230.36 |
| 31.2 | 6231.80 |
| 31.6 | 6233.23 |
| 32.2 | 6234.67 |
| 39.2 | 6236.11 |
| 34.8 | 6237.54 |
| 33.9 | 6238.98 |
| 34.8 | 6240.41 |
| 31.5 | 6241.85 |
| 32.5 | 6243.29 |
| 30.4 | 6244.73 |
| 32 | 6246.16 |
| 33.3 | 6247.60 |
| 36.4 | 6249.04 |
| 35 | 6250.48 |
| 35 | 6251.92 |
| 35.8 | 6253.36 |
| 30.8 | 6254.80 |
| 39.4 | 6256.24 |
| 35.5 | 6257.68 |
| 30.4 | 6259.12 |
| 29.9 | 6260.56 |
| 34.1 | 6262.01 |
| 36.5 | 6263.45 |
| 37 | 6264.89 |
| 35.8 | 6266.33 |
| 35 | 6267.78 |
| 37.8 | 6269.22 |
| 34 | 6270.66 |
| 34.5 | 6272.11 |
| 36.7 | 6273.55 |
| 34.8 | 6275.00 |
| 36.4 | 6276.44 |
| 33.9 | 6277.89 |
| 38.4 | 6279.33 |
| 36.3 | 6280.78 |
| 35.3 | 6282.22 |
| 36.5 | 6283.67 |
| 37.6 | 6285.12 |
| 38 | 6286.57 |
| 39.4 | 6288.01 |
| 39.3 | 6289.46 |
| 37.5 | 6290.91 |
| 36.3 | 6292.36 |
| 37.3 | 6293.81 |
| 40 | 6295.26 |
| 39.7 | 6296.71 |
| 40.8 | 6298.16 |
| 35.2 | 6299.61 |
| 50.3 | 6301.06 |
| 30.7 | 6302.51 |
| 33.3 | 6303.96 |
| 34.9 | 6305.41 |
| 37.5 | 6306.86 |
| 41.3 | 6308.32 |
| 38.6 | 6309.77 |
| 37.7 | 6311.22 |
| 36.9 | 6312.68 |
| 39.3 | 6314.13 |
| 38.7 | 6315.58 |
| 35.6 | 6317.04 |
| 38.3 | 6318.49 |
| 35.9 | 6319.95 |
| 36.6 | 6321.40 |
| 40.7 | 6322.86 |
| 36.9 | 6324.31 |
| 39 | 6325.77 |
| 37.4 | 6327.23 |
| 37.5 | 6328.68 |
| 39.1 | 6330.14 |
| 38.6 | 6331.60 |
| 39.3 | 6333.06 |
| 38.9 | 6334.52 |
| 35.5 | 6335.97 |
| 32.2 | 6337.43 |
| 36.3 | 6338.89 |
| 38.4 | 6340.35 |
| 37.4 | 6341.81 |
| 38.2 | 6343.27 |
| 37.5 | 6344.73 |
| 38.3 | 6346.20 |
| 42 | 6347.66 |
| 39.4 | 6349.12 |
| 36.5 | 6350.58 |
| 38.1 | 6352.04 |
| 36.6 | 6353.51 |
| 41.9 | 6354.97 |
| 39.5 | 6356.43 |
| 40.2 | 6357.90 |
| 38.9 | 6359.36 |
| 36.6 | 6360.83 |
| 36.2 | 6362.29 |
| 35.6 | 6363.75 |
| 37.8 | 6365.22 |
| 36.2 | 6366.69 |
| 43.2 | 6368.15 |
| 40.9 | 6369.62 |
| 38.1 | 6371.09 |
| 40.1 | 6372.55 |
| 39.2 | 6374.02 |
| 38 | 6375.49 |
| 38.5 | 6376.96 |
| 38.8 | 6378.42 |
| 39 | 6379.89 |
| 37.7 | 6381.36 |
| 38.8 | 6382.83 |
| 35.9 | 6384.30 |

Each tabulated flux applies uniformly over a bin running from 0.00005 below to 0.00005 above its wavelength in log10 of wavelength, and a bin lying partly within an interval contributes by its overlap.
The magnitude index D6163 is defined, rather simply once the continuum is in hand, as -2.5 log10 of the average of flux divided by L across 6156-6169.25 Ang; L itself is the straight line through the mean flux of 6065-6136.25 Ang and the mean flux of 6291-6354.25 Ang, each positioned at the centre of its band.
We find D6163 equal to 0.21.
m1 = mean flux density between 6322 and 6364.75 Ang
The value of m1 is 38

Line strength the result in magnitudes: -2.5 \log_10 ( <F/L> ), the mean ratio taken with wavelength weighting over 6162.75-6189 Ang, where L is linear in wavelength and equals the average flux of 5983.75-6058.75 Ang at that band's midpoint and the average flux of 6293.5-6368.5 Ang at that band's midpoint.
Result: 0.110 mag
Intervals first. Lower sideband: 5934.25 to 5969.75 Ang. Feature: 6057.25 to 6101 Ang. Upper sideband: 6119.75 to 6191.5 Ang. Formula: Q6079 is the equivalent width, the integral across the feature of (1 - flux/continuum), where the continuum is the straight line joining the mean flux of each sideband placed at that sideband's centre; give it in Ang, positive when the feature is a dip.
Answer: -3.8 Ang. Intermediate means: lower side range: 38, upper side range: 36.1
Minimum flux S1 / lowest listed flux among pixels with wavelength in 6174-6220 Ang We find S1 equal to 29.6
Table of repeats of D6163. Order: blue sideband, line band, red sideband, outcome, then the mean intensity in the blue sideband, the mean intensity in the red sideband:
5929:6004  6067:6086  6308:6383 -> -0.054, 38.2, 38.2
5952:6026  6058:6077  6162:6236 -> -0.072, 38.3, 35.2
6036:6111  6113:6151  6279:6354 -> 0.045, 39.7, 37.8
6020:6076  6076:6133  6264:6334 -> 0.025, 40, 37.5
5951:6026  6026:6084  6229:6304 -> -0.066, 38.3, 35.6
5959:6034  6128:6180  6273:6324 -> 0.061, 38.7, 37.6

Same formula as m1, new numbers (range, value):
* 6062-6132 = 38.7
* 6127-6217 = 36.4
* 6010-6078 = 39.8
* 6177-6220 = 36.6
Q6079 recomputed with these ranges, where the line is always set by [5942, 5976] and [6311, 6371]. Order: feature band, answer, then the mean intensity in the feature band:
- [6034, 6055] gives -1.4 Ang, 40.5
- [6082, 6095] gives -0.9 Ang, 40.6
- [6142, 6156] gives -0.1 Ang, 38.3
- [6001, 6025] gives -0.3 Ang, 38.5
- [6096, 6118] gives -0.3 Ang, 38.5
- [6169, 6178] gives 0.7 Ang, 34.9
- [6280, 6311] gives 0.1 Ang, 37.9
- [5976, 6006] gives 0.0 Ang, 38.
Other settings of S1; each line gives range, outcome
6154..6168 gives 18.6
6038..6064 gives 36.3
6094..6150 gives 22.2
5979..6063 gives 35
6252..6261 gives 29.9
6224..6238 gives 31.2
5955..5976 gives 31.8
